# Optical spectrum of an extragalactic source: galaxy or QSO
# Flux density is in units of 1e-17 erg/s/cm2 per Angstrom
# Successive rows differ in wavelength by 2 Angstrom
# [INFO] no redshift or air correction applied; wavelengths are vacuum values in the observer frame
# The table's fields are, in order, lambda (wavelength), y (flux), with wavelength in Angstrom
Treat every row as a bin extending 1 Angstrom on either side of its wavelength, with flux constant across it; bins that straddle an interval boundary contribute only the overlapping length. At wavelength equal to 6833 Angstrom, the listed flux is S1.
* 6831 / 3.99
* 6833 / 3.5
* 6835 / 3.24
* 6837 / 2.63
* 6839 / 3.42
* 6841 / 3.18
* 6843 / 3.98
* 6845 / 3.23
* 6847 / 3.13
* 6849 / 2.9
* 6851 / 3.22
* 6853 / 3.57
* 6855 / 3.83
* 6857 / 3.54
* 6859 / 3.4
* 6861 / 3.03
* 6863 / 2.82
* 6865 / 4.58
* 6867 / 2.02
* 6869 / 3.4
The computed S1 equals 3.5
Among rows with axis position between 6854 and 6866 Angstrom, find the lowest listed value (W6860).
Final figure 2.82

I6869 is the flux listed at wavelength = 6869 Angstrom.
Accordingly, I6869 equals 3.4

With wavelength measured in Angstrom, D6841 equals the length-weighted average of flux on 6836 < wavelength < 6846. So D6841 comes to 3.29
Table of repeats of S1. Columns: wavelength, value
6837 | 2.63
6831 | 3.99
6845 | 3.23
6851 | 3.22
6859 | 3.4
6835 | 3.24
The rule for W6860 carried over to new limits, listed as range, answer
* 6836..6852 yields 2.63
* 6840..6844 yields 3.18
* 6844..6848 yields 3.13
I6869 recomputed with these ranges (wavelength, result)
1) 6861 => 3.03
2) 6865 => 4.58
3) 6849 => 2.9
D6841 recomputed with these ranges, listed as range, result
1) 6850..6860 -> 3.51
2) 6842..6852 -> 3.29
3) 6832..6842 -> 3.19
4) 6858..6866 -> 3.46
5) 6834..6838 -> 2.94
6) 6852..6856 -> 3.7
